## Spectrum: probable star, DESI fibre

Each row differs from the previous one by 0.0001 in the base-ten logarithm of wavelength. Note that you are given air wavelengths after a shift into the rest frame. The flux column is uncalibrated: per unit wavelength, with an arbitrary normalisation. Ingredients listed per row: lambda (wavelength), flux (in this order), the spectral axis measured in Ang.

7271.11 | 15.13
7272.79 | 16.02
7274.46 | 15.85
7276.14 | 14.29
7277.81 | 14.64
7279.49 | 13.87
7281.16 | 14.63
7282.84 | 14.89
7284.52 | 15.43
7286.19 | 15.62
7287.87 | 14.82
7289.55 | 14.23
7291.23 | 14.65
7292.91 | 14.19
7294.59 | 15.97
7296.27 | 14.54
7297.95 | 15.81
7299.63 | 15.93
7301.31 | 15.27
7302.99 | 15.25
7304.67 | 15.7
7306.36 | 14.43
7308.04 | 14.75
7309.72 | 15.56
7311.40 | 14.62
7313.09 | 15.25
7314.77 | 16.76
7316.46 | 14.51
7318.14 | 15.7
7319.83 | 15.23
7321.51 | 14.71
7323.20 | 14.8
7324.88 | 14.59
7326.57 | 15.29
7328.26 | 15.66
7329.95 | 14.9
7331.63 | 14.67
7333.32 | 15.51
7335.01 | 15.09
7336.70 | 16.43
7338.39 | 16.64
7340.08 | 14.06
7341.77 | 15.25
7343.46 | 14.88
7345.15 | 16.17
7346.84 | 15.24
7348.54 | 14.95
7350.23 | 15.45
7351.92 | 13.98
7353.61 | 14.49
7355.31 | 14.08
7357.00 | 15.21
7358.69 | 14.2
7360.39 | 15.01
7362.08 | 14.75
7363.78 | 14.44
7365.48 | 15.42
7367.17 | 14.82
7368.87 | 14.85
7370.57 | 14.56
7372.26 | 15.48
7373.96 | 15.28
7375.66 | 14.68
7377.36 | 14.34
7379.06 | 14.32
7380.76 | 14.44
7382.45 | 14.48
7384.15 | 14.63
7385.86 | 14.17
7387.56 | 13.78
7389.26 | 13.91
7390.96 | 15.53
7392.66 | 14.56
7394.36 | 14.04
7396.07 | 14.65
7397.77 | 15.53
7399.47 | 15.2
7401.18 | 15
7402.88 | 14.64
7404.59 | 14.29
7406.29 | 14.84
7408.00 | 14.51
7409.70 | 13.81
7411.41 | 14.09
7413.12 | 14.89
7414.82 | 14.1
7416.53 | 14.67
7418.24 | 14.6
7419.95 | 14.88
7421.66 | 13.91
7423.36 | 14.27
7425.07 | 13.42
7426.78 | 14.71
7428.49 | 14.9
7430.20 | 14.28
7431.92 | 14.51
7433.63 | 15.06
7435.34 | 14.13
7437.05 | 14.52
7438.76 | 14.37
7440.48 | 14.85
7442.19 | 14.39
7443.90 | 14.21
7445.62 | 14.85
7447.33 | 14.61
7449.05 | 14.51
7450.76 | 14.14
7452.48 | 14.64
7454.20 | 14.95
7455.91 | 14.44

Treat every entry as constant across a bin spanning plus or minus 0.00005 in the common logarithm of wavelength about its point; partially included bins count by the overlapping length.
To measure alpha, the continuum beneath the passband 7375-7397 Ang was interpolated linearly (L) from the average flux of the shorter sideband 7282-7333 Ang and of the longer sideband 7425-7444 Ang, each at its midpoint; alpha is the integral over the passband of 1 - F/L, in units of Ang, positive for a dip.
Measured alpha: 0.5 Ang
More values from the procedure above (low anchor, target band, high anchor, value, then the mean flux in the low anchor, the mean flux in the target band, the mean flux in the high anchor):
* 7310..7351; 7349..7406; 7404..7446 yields 0.7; 15.3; 14.7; 14.4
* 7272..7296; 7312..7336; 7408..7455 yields -0.6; 14.9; 15.2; 14.5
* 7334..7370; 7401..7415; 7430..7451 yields 0.2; 15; 14.5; 14.5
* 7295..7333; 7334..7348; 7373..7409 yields -0.4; 15.2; 15.5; 14.6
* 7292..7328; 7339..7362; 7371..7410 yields 0.1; 15.2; 14.9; 14.6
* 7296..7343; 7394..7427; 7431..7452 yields 0.4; 15.3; 14.5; 14.5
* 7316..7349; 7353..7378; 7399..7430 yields 0.2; 15.2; 14.8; 14.5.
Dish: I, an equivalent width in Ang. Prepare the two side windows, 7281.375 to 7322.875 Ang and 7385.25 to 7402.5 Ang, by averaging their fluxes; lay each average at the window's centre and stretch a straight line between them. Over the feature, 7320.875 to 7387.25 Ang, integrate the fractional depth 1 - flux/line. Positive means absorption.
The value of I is -0.2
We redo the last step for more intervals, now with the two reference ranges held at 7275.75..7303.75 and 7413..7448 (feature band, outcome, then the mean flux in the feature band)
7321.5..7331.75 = -0.1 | 15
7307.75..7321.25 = -0.4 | 15.3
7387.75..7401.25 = -0.1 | 14.7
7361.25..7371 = -0.1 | 14.8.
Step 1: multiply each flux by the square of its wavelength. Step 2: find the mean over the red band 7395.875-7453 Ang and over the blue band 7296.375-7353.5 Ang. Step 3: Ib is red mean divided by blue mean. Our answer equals 0.98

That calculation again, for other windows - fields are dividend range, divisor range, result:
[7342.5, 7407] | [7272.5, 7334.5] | 1.00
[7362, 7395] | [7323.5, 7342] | 0.97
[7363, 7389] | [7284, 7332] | 0.98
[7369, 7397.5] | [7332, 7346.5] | 0.95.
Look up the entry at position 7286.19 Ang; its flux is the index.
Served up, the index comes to 15.62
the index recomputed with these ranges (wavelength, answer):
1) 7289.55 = 14.23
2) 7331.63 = 14.67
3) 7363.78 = 14.44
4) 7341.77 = 15.25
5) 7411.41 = 14.09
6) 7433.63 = 15.06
